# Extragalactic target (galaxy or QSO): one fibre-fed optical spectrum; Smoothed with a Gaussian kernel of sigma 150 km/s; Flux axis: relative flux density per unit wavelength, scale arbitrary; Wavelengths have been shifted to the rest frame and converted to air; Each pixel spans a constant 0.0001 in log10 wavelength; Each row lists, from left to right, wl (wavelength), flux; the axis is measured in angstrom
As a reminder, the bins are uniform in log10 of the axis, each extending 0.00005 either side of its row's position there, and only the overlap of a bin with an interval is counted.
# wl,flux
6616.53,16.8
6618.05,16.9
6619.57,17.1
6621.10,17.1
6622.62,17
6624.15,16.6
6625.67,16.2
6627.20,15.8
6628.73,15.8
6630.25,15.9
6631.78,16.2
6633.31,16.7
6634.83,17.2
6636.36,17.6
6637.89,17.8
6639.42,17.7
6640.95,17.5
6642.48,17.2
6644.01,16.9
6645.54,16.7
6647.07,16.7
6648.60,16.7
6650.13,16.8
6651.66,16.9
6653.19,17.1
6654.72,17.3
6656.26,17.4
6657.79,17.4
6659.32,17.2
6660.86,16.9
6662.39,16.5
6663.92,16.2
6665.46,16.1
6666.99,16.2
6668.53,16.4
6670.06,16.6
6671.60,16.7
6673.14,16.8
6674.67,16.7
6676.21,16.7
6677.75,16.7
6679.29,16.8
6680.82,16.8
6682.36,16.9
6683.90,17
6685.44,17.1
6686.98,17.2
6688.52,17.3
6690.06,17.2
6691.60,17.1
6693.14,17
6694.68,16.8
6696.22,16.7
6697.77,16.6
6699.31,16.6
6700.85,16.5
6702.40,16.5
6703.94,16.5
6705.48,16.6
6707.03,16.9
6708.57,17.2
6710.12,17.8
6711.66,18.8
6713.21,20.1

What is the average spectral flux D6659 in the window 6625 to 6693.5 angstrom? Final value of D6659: 16.8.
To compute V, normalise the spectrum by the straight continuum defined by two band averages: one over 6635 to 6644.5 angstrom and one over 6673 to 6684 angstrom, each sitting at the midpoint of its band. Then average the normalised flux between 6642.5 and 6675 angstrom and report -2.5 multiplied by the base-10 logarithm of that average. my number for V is 0.02 mag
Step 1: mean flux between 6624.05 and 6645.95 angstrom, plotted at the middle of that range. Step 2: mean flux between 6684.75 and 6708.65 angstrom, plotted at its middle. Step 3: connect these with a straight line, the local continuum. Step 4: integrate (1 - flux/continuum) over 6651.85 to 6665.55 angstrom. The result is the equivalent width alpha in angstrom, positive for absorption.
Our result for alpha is -0.1 angstrom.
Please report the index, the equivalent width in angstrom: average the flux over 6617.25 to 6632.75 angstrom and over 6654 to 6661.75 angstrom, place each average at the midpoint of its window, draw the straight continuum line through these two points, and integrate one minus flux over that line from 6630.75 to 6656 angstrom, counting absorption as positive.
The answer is -0.26 angstrom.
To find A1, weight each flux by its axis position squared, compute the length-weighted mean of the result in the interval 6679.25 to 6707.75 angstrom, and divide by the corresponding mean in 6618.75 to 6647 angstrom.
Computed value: 1.0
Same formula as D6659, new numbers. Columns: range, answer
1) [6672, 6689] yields 16.9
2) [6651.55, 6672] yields 16.8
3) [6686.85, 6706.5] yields 16.8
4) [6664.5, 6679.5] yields 16.5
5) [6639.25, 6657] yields 17.1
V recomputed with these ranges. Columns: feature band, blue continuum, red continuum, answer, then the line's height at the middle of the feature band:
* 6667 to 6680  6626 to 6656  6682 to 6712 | 0.02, 16.9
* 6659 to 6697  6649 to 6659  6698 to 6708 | 0.01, 16.9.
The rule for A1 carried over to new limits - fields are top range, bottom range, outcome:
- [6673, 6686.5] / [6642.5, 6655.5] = 1.01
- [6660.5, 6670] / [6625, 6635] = 1.02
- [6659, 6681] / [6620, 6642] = 1.00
